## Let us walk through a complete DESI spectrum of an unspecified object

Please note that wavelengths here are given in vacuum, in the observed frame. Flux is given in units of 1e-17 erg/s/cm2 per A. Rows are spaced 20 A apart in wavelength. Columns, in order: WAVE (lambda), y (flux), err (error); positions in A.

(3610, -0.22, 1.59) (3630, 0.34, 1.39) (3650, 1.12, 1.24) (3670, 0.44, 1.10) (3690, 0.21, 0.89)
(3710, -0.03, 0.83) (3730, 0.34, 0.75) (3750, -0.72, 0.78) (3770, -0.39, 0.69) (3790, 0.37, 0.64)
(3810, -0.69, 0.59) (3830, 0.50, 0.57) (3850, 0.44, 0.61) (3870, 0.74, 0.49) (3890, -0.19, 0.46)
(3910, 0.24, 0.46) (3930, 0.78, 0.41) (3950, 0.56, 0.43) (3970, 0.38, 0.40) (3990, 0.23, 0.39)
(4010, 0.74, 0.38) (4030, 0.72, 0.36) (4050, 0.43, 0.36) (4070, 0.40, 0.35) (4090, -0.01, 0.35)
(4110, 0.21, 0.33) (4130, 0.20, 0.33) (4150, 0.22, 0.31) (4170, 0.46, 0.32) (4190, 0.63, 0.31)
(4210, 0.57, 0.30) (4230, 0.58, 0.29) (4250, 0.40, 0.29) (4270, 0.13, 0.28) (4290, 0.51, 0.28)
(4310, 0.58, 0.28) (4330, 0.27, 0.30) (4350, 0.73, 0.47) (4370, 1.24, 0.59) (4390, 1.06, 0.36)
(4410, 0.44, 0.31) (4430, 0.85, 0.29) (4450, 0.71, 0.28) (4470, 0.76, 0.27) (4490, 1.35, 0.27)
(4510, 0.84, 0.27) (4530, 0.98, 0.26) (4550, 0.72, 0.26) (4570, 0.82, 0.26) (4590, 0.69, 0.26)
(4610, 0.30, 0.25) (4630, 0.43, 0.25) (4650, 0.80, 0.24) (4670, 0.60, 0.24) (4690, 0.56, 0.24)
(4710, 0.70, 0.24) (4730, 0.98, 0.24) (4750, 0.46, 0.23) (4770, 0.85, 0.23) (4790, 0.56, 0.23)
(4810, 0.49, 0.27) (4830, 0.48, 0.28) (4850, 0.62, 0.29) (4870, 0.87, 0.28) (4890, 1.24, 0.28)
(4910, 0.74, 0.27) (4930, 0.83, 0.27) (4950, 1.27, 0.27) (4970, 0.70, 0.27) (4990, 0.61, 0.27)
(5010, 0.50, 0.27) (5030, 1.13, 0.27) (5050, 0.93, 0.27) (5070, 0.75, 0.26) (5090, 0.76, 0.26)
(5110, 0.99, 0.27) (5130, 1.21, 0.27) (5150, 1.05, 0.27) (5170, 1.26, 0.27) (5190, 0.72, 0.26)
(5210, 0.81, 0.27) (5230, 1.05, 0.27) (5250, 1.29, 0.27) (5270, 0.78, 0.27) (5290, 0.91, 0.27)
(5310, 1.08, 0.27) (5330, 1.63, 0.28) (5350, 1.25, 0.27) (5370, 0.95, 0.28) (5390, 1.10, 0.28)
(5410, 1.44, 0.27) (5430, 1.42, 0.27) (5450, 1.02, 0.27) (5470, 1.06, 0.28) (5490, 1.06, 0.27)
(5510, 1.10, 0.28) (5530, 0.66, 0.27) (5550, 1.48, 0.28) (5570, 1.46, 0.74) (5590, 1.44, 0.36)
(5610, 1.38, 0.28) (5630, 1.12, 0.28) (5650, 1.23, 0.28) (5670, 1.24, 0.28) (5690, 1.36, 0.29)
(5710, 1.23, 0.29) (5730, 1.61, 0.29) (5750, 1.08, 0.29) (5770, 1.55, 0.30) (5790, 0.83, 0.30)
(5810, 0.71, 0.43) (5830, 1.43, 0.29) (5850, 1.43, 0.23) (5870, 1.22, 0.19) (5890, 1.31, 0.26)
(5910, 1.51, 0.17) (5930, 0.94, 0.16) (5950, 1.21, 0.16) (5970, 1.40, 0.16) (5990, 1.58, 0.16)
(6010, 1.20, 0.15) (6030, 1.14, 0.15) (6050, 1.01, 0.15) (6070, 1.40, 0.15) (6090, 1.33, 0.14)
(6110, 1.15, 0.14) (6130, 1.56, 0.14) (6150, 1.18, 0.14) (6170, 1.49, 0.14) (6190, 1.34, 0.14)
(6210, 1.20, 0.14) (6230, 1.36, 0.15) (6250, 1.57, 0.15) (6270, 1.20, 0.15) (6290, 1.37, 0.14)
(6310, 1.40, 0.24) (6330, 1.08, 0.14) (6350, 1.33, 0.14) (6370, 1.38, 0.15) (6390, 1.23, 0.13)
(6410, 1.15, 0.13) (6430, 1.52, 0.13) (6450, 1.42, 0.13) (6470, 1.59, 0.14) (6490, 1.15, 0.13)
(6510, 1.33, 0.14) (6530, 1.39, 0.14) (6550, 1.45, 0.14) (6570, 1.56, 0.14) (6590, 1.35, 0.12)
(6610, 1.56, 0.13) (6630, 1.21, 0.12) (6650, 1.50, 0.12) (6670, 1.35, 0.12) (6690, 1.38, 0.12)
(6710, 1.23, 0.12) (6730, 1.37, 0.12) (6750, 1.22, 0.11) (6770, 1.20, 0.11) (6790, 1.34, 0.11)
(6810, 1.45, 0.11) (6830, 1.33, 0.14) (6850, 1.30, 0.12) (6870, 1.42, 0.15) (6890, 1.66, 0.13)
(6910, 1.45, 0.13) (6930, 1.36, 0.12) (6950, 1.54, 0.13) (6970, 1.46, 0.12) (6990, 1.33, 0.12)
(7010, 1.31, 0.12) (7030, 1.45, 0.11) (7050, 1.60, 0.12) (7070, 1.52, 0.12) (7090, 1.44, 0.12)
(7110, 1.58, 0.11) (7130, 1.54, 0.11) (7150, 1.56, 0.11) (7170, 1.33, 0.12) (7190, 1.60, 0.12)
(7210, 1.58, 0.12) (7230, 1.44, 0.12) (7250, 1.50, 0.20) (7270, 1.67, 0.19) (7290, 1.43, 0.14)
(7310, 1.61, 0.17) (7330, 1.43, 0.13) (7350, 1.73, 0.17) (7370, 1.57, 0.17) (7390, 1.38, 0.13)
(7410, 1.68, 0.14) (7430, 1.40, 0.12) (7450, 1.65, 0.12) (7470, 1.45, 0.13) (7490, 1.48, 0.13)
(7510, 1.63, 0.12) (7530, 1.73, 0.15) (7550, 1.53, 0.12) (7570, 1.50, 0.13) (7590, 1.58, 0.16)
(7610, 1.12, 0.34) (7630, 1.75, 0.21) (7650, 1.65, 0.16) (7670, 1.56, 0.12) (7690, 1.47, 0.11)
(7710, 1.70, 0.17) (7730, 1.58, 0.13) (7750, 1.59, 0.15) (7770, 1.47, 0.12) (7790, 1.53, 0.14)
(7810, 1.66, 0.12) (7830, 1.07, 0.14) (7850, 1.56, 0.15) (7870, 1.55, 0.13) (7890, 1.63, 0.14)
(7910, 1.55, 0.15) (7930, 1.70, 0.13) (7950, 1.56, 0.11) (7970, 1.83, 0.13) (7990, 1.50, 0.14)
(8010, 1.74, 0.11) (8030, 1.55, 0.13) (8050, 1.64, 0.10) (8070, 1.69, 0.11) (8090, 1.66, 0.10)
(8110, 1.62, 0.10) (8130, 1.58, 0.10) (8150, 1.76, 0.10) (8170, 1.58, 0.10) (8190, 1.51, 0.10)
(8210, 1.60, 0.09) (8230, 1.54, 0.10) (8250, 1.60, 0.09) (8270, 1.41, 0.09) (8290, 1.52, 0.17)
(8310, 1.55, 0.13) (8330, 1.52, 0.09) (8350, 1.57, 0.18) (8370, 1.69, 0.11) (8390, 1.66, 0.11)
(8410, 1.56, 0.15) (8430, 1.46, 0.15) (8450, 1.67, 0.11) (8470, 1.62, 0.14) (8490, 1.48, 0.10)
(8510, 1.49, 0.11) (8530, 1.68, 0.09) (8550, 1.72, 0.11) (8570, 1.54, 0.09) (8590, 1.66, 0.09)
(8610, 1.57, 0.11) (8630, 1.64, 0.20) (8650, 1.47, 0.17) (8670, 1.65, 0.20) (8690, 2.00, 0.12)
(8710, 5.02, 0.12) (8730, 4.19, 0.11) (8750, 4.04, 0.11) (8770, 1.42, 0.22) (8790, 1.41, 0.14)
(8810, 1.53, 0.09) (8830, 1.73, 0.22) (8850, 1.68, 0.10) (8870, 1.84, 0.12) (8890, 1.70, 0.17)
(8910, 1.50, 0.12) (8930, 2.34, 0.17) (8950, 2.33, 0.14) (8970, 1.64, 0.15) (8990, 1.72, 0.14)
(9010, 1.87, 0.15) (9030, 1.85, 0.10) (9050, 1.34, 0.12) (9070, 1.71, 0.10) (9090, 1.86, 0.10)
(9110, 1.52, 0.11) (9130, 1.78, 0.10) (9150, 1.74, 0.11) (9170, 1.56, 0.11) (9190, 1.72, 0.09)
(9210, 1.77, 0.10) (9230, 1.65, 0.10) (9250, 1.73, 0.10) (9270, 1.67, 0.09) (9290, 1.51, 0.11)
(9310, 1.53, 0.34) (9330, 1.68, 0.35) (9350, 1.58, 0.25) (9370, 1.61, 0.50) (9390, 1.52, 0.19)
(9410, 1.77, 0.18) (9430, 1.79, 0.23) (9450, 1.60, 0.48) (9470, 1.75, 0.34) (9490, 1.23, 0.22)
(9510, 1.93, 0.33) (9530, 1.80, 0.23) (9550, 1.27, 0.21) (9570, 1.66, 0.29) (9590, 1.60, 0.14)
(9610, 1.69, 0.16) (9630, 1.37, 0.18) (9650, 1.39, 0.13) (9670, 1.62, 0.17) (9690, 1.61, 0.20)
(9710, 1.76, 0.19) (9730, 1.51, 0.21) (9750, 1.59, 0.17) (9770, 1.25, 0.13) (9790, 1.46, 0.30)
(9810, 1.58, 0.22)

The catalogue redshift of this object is 0.328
